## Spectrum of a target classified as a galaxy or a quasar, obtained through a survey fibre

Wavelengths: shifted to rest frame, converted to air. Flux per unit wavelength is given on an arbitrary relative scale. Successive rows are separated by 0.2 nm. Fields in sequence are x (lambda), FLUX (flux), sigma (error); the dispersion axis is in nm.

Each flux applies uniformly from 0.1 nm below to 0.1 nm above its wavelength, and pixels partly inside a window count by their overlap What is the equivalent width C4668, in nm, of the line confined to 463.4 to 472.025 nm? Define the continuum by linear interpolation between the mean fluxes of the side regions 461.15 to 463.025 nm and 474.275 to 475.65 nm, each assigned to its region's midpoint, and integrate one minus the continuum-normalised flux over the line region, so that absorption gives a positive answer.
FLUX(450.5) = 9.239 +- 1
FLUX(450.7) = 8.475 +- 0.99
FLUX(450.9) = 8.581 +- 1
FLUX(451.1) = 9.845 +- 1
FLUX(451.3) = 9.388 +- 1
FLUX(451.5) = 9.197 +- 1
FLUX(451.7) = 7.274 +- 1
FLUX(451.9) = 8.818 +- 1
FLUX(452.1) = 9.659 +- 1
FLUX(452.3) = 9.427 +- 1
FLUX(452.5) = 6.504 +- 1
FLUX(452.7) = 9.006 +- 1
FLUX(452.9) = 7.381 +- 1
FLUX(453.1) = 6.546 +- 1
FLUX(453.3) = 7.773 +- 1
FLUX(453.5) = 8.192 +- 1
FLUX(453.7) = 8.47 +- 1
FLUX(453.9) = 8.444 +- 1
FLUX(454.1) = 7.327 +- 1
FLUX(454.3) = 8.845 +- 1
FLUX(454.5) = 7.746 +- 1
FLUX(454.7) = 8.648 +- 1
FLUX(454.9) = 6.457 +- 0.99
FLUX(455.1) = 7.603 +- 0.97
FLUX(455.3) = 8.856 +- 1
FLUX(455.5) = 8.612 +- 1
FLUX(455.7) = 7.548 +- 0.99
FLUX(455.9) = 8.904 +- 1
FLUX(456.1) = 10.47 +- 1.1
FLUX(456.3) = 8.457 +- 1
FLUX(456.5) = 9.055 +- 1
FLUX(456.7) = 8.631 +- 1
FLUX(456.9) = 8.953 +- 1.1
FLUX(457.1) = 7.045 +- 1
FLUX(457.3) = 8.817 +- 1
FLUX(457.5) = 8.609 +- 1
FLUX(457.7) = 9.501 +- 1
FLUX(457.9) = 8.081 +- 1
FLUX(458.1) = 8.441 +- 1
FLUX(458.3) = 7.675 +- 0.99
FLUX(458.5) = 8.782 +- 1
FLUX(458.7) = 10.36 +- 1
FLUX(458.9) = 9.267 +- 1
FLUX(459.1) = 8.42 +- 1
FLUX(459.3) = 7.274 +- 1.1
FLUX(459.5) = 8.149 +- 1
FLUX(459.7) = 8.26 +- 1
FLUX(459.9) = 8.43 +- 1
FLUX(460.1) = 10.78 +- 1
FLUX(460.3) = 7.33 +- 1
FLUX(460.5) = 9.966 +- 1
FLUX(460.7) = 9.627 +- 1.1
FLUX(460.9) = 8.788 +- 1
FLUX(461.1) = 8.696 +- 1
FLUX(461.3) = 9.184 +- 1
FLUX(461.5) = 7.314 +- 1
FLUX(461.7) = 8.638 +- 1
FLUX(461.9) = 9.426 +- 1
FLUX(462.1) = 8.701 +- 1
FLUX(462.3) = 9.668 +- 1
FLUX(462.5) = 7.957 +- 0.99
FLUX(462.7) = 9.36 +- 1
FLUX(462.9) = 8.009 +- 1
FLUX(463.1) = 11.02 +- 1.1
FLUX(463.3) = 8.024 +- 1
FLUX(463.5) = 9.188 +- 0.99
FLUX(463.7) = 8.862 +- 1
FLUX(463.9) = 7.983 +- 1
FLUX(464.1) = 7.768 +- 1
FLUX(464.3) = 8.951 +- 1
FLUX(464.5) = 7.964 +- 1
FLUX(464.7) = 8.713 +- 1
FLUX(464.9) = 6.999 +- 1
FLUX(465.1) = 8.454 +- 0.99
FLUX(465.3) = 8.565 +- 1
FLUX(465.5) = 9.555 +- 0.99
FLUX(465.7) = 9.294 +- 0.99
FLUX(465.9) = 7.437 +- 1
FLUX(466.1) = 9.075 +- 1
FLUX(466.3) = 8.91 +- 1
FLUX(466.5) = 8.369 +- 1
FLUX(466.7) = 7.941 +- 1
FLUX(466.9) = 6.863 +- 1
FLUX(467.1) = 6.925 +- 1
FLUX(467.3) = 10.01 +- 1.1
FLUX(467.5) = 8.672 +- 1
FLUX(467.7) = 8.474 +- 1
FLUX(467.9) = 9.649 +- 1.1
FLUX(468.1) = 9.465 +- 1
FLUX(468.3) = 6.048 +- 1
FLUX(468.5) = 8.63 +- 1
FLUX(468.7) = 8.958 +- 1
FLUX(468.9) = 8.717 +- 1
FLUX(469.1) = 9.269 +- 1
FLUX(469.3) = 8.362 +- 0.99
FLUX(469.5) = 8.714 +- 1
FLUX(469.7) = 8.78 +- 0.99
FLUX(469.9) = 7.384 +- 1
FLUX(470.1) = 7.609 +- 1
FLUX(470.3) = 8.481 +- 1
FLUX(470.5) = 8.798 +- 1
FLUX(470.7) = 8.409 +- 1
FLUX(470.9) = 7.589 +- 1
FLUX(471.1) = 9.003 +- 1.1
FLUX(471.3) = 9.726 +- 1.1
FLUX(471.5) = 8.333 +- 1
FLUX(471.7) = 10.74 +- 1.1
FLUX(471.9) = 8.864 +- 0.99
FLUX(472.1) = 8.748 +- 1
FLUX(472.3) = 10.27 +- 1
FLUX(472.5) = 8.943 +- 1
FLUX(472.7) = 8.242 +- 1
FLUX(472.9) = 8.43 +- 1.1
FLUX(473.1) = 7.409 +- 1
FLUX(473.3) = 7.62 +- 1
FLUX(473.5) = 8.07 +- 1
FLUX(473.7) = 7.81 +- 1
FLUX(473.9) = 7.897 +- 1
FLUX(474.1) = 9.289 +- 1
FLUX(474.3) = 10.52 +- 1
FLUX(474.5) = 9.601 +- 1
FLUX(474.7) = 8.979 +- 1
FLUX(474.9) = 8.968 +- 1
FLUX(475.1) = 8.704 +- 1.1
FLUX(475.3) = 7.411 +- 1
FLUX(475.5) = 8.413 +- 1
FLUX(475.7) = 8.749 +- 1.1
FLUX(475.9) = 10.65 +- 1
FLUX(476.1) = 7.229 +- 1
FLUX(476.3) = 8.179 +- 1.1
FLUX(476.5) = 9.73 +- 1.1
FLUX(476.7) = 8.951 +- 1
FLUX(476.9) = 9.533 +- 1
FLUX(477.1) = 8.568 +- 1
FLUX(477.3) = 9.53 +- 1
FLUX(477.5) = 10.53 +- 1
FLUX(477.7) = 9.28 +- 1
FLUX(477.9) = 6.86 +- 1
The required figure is 0.25 nm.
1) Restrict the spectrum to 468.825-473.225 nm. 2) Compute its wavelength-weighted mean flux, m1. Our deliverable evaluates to 8.67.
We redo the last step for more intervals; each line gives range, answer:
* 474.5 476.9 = 8.79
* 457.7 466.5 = 8.69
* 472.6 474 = 7.93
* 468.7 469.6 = 8.79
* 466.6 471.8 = 8.52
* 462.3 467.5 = 8.51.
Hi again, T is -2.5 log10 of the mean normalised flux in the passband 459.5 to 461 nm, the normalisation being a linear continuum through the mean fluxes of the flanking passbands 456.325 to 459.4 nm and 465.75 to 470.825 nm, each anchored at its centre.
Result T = -0.05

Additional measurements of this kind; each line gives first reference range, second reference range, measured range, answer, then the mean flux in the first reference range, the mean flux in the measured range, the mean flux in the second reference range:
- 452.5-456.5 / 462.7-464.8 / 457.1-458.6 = -0.01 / 8.15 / 8.46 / 8.68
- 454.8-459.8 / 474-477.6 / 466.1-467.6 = 0.06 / 8.49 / 8.3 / 9.09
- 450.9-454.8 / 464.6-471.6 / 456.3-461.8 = -0.03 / 8.35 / 8.67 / 8.46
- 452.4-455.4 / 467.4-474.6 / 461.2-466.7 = -0.04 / 7.85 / 8.63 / 8.65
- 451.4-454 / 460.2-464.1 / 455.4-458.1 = -0.03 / 8.21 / 8.66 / 8.8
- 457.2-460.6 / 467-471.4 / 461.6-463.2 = -0.05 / 8.71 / 9.1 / 8.53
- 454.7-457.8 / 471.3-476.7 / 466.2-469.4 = 0.03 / 8.51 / 8.45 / 8.78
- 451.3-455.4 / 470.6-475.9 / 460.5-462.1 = -0.06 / 8.14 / 8.88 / 8.76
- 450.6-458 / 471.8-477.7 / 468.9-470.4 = 0.04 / 8.41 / 8.39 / 8.83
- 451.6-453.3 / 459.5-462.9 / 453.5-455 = 0.03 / 8.06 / 8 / 8.84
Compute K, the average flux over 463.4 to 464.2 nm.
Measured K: 8.45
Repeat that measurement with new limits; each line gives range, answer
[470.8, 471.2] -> 8.3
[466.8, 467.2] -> 6.89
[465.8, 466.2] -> 8.26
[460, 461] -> 9.3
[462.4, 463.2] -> 9.09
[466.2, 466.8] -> 8.41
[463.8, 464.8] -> 8.28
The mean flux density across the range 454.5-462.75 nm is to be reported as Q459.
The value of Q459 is 8.64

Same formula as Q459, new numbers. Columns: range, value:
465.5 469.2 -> 8.51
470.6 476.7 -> 8.75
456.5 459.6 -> 8.55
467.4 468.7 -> 8.53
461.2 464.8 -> 8.71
